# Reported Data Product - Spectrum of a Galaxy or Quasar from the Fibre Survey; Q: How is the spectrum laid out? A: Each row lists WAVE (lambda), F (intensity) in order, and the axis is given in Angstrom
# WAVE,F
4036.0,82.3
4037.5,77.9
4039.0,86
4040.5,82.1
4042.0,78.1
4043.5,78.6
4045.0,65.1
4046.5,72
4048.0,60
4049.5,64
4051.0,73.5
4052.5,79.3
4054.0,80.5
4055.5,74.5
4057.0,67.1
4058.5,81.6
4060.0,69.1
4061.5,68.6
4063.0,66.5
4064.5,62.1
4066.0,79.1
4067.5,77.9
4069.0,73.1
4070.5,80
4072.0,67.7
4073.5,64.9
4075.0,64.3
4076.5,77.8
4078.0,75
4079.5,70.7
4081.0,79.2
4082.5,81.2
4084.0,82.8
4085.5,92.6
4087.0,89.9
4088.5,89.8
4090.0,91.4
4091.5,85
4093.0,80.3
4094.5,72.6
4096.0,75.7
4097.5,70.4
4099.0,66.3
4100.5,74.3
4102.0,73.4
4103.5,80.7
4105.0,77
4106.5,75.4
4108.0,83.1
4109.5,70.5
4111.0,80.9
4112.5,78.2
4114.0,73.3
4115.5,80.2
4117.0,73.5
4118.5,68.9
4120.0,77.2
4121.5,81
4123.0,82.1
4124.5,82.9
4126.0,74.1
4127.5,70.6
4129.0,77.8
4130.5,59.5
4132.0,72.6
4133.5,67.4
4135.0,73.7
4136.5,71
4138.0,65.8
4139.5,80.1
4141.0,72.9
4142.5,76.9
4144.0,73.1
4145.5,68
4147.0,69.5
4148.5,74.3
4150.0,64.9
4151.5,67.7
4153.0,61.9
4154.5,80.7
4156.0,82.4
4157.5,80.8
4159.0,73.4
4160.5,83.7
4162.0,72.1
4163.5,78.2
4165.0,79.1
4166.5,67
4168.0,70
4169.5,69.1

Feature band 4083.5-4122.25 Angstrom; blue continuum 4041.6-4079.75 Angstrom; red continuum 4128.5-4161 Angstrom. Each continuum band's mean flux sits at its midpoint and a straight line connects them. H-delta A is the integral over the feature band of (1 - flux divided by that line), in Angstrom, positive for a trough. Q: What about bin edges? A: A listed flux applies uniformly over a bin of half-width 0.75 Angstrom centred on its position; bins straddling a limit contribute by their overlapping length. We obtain -3.4 Angstrom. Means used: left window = 71.9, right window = 72.5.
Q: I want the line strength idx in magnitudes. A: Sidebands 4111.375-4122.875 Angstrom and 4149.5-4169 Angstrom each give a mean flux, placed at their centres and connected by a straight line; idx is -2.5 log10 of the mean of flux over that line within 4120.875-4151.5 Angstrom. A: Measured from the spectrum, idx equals 0.04 mag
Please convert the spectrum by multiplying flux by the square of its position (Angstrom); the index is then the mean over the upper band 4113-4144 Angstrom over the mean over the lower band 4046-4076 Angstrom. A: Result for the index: 1.1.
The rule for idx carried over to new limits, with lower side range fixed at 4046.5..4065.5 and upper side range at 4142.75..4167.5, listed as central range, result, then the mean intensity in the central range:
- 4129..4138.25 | 0.057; 69.2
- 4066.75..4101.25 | -0.087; 77.5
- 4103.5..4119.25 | -0.058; 76.3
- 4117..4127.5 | -0.062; 76.9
